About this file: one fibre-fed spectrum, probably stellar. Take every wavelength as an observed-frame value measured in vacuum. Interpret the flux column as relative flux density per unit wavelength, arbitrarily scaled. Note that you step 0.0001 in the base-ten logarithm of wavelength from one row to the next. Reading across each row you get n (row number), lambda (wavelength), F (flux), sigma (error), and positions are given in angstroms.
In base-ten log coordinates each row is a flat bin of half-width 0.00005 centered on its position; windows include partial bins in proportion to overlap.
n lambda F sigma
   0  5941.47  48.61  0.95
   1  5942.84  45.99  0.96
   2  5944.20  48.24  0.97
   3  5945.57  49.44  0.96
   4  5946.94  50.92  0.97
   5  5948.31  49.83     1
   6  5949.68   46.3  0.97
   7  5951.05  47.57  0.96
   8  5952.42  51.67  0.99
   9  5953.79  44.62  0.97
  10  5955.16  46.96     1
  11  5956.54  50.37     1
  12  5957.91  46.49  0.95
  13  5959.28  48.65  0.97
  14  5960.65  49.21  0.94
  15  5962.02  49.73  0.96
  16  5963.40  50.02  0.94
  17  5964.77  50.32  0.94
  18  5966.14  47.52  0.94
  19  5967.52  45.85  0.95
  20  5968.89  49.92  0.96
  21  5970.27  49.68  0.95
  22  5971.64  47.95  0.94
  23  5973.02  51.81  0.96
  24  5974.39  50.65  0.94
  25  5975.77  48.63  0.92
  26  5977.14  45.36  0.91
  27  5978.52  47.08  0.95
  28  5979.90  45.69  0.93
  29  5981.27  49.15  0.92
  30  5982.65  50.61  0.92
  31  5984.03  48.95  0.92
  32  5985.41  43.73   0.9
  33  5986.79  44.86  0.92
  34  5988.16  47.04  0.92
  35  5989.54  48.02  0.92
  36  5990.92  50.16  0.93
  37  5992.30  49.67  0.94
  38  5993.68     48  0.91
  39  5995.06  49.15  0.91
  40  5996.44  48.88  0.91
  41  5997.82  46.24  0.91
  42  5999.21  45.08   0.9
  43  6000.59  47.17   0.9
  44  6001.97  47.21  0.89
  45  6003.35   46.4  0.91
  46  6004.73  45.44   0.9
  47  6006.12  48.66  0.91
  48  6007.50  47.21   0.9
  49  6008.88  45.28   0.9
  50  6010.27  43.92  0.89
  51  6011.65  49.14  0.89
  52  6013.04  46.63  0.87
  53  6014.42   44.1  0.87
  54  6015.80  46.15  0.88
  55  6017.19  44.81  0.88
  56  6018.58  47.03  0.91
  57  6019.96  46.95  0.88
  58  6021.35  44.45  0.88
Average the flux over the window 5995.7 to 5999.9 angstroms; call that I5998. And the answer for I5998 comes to 46.7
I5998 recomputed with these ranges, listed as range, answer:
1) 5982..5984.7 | 49.7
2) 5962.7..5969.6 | 48.7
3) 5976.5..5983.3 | 47.6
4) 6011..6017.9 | 46.1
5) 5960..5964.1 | 49.6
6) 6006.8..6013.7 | 46.4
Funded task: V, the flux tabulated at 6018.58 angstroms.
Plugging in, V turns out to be 47.03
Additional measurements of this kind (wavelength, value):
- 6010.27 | 43.92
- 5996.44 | 48.88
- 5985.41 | 43.73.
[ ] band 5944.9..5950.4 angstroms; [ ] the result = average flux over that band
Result 49.1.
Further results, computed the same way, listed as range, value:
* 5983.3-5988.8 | 46.2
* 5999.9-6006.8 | 47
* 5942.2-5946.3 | 48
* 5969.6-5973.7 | 49.8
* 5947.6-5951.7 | 47.9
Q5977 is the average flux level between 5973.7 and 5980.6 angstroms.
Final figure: 47.5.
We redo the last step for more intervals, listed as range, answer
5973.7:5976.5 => 49.7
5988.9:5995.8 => 49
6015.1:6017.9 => 45.4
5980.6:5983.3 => 49.8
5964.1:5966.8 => 49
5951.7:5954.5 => 48.2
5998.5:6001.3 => 46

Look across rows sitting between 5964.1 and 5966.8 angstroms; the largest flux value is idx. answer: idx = 50.32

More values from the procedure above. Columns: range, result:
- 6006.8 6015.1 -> 49.14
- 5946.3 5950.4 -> 50.92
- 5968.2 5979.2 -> 51.81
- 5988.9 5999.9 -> 50.16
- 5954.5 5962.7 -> 50.37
